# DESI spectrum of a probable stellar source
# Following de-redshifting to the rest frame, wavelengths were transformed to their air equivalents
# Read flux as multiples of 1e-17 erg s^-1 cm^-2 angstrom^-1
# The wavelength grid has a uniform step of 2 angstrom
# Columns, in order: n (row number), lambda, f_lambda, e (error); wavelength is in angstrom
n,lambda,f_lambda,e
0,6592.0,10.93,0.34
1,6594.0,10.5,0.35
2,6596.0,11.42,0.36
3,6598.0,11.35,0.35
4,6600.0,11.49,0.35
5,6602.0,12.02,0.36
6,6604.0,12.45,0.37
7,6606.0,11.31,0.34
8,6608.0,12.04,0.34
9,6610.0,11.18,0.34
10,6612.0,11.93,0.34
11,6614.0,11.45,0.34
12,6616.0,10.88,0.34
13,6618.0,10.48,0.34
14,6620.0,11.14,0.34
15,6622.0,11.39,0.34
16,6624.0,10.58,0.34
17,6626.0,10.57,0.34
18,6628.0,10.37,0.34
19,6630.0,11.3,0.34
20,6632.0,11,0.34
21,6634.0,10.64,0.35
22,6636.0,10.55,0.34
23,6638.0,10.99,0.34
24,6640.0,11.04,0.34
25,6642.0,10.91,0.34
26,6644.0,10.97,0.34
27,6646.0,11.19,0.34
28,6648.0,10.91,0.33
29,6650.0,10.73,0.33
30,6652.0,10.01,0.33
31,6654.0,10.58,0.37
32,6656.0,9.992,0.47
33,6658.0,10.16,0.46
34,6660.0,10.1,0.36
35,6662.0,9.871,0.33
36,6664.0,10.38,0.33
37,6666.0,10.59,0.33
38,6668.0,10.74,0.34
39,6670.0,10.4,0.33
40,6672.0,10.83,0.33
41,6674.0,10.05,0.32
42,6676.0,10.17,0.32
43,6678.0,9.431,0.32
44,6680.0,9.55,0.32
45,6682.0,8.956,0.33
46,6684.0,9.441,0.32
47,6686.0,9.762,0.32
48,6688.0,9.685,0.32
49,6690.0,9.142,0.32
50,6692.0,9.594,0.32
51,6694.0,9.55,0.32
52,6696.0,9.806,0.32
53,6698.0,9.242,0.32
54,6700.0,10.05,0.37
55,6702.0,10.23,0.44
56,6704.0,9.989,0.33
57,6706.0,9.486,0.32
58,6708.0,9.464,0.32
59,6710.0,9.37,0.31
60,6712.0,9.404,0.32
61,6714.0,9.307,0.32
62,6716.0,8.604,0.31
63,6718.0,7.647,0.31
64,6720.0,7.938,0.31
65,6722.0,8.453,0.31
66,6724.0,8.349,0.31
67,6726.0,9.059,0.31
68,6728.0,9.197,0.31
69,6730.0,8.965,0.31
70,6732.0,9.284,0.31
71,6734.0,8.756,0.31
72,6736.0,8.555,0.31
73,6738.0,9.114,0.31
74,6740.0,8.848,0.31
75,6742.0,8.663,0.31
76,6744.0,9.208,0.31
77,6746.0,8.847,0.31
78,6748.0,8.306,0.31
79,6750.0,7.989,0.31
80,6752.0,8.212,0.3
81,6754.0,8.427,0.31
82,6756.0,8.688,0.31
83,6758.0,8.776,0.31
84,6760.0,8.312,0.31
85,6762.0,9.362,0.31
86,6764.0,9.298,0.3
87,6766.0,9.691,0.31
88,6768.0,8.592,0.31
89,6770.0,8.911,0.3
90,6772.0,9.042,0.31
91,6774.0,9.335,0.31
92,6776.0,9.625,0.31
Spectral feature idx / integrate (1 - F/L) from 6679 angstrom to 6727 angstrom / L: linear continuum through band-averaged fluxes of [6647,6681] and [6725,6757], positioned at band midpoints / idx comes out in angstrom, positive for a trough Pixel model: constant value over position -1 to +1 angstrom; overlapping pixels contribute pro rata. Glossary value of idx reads 1.3 angstrom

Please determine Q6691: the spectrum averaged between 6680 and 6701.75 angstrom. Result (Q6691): 9.55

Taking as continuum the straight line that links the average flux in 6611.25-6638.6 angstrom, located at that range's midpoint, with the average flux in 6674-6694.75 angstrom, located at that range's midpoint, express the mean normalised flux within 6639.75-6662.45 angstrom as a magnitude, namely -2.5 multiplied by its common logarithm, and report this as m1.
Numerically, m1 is -0.02 mag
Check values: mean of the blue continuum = 10.9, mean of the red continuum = 9.55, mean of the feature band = 10.5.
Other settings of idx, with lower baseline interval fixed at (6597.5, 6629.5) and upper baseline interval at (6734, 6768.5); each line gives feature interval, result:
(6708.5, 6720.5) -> 0.8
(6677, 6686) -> 0.6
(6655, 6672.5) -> 0.1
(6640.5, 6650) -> -0.2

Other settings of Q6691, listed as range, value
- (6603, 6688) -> 10.6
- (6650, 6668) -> 10.3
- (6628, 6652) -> 10.9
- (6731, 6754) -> 8.7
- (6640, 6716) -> 10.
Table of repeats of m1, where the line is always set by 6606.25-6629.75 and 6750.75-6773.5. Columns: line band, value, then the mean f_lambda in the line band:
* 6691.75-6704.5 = 0.007 mag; 9.78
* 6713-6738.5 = 0.085 mag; 8.7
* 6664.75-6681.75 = 0.008 mag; 10.2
